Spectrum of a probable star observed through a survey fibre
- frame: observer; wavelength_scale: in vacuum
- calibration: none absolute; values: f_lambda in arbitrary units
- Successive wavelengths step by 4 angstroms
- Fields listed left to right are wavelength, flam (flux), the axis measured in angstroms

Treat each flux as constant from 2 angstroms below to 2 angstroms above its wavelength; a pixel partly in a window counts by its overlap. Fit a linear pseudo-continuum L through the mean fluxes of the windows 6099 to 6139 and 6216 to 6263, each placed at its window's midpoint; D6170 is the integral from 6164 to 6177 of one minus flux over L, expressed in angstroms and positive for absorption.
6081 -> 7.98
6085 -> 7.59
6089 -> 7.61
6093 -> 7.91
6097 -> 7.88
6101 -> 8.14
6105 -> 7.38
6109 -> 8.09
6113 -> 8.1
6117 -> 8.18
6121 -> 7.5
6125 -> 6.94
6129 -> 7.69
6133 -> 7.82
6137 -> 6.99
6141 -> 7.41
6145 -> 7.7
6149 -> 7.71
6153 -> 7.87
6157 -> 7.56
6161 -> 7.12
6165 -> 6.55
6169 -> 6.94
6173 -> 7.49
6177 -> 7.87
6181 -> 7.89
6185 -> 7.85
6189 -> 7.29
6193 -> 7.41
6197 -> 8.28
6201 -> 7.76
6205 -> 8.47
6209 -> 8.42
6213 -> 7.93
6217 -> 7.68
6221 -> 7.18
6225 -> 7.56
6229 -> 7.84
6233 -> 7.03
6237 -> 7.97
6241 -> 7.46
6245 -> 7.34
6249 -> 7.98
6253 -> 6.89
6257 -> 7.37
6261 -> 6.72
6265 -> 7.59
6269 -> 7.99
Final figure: 0.7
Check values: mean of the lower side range 7.68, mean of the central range 7.16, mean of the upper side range 7.41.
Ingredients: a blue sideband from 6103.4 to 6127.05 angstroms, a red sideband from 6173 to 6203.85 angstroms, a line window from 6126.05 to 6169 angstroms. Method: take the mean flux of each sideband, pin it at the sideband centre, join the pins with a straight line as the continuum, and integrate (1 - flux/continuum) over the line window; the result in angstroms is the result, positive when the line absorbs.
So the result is 1.8 angstroms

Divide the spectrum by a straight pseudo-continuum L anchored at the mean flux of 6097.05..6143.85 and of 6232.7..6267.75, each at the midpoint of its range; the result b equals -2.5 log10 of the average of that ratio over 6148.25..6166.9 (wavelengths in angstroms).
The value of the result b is 0.036 mag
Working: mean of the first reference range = 7.67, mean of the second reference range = 7.4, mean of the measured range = 7.34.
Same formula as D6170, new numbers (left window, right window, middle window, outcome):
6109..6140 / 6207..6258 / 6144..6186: 0.7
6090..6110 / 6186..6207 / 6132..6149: 0.8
